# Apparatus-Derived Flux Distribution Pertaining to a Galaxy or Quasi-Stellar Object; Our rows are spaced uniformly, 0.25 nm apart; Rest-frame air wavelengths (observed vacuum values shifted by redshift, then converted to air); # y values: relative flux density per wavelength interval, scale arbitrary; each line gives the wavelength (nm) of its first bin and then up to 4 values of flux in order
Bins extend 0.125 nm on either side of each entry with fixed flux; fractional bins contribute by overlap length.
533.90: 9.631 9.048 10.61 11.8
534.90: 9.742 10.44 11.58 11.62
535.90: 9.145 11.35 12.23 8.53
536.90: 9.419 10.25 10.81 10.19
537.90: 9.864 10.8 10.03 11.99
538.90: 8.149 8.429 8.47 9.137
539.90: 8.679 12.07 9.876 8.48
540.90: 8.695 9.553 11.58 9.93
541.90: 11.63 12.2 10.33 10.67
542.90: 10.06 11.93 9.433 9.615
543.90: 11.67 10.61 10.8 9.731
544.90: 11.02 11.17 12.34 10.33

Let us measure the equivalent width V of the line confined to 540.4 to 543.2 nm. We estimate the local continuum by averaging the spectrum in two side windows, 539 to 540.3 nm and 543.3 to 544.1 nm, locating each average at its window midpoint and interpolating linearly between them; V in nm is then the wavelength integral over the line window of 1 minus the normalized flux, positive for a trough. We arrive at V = -0.15 nm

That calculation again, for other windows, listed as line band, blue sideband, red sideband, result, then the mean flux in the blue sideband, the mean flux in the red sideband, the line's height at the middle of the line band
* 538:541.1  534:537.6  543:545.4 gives 0.30 nm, 10.5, 10.7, 10.6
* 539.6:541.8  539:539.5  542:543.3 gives -0.07 nm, 8.43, 11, 9.54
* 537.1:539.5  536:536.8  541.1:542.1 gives 0.18 nm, 10.6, 10.9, 10.7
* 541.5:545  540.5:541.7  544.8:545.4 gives -0.05 nm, 9.63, 11.4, 10.6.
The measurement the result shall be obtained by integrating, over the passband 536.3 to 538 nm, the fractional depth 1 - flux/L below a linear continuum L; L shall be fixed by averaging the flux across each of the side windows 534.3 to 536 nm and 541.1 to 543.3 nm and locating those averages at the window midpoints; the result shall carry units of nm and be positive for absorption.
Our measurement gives 0.098 nm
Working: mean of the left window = 10.7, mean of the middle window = 10.2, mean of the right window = 10.9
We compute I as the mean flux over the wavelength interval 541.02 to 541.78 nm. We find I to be 10.4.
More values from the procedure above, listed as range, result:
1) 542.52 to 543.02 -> 10.4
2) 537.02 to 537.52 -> 10.5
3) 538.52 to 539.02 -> 10.1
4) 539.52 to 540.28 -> 9.95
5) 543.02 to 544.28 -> 10.6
